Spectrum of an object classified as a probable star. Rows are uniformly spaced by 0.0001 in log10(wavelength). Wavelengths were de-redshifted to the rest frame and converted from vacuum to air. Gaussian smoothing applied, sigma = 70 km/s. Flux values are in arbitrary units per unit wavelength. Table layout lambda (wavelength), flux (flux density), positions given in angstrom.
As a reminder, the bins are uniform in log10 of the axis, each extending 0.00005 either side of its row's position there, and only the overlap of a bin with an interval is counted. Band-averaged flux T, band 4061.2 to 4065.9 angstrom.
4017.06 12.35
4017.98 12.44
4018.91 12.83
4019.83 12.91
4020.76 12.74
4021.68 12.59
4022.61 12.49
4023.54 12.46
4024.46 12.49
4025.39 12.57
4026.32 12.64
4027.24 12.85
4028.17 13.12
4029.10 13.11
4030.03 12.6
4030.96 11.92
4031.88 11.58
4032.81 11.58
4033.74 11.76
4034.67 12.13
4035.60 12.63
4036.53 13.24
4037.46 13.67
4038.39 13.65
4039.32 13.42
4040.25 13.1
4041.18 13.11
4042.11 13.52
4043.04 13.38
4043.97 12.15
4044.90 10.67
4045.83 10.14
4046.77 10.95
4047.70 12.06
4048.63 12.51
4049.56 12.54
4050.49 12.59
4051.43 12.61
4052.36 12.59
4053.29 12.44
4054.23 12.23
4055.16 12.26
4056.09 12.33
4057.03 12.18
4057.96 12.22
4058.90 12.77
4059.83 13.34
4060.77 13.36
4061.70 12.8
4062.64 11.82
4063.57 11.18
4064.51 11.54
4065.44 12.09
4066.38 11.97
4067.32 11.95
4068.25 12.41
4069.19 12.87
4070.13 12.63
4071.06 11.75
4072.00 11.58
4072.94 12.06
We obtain 11.9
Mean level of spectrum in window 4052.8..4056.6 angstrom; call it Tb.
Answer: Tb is 12.3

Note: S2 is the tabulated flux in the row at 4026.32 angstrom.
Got 12.64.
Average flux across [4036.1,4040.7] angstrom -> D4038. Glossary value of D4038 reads 13.4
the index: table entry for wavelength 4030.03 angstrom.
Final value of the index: 12.6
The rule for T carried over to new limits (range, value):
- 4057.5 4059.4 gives 12.5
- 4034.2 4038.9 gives 13.1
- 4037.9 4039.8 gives 13.5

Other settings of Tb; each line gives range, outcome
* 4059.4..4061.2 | 13.3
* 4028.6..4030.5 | 12.8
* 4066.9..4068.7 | 12.2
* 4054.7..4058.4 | 12.3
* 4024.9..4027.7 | 12.7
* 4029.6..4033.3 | 11.9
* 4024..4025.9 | 12.5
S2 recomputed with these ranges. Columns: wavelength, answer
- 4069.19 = 12.87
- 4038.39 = 13.65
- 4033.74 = 11.76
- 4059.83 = 13.34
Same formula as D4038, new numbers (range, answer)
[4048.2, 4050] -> 12.5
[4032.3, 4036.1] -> 12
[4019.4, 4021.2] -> 12.8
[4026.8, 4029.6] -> 13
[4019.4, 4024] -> 12.6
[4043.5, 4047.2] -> 11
